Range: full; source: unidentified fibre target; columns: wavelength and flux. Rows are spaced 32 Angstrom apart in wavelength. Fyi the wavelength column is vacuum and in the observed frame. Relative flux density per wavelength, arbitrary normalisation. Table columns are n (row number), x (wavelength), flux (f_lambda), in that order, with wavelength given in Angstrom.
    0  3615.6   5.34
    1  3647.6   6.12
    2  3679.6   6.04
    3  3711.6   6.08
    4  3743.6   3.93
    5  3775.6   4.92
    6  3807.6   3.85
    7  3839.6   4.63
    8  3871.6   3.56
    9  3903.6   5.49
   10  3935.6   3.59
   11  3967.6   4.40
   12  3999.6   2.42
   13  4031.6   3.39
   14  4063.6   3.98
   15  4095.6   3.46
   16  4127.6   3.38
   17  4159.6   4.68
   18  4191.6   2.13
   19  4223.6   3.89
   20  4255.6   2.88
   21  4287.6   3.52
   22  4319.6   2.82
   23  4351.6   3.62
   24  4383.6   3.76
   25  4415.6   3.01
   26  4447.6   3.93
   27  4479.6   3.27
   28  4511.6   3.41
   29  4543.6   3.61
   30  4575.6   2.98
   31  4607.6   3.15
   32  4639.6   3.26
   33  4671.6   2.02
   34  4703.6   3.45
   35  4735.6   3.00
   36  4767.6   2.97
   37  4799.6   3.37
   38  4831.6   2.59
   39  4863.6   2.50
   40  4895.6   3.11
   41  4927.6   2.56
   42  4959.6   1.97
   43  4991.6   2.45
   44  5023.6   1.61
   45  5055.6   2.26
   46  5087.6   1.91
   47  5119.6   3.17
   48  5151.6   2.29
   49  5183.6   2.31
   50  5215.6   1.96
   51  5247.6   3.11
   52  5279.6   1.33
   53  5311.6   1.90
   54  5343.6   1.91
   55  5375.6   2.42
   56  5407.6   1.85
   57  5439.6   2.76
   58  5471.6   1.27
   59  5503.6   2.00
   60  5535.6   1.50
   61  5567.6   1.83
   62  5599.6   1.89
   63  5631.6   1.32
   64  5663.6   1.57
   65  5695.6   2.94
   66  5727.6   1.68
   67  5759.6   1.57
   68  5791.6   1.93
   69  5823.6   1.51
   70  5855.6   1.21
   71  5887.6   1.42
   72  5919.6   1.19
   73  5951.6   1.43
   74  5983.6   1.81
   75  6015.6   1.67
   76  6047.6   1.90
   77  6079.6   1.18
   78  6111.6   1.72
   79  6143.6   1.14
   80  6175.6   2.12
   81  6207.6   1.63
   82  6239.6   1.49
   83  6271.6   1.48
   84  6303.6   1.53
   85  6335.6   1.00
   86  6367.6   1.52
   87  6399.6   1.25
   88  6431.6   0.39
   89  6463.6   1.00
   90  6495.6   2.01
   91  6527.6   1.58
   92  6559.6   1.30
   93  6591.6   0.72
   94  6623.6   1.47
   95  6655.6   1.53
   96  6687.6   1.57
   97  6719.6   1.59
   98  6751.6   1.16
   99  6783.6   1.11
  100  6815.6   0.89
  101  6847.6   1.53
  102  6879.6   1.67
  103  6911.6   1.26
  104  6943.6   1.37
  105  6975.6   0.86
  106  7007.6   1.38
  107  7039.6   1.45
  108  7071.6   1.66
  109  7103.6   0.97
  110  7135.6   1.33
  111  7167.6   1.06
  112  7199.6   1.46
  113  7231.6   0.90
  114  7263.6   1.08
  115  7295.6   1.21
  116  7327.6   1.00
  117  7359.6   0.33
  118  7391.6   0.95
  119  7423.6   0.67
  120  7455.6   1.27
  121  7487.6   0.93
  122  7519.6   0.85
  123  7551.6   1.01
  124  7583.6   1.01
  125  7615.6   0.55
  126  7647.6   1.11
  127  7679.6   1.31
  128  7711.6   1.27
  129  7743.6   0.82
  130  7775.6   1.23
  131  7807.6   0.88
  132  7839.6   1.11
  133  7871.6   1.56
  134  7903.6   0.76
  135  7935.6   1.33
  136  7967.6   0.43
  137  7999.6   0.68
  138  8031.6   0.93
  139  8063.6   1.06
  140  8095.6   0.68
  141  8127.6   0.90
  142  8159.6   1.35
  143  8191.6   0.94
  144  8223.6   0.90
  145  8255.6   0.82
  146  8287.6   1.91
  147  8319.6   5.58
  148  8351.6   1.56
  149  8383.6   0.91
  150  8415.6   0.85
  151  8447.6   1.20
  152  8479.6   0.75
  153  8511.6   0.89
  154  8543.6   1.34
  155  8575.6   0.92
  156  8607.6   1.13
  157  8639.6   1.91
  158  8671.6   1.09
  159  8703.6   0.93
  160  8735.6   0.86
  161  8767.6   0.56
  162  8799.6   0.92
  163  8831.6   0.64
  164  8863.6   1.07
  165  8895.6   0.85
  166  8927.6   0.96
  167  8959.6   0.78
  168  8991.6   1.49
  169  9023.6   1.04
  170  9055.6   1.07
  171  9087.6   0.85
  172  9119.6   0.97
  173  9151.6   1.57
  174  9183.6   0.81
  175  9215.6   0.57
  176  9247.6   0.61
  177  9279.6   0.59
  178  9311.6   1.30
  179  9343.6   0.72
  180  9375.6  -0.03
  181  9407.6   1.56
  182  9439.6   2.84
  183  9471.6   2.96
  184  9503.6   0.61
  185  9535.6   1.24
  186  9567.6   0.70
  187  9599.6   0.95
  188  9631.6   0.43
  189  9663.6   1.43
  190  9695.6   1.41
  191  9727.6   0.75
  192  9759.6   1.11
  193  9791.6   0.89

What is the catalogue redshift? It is 1.229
